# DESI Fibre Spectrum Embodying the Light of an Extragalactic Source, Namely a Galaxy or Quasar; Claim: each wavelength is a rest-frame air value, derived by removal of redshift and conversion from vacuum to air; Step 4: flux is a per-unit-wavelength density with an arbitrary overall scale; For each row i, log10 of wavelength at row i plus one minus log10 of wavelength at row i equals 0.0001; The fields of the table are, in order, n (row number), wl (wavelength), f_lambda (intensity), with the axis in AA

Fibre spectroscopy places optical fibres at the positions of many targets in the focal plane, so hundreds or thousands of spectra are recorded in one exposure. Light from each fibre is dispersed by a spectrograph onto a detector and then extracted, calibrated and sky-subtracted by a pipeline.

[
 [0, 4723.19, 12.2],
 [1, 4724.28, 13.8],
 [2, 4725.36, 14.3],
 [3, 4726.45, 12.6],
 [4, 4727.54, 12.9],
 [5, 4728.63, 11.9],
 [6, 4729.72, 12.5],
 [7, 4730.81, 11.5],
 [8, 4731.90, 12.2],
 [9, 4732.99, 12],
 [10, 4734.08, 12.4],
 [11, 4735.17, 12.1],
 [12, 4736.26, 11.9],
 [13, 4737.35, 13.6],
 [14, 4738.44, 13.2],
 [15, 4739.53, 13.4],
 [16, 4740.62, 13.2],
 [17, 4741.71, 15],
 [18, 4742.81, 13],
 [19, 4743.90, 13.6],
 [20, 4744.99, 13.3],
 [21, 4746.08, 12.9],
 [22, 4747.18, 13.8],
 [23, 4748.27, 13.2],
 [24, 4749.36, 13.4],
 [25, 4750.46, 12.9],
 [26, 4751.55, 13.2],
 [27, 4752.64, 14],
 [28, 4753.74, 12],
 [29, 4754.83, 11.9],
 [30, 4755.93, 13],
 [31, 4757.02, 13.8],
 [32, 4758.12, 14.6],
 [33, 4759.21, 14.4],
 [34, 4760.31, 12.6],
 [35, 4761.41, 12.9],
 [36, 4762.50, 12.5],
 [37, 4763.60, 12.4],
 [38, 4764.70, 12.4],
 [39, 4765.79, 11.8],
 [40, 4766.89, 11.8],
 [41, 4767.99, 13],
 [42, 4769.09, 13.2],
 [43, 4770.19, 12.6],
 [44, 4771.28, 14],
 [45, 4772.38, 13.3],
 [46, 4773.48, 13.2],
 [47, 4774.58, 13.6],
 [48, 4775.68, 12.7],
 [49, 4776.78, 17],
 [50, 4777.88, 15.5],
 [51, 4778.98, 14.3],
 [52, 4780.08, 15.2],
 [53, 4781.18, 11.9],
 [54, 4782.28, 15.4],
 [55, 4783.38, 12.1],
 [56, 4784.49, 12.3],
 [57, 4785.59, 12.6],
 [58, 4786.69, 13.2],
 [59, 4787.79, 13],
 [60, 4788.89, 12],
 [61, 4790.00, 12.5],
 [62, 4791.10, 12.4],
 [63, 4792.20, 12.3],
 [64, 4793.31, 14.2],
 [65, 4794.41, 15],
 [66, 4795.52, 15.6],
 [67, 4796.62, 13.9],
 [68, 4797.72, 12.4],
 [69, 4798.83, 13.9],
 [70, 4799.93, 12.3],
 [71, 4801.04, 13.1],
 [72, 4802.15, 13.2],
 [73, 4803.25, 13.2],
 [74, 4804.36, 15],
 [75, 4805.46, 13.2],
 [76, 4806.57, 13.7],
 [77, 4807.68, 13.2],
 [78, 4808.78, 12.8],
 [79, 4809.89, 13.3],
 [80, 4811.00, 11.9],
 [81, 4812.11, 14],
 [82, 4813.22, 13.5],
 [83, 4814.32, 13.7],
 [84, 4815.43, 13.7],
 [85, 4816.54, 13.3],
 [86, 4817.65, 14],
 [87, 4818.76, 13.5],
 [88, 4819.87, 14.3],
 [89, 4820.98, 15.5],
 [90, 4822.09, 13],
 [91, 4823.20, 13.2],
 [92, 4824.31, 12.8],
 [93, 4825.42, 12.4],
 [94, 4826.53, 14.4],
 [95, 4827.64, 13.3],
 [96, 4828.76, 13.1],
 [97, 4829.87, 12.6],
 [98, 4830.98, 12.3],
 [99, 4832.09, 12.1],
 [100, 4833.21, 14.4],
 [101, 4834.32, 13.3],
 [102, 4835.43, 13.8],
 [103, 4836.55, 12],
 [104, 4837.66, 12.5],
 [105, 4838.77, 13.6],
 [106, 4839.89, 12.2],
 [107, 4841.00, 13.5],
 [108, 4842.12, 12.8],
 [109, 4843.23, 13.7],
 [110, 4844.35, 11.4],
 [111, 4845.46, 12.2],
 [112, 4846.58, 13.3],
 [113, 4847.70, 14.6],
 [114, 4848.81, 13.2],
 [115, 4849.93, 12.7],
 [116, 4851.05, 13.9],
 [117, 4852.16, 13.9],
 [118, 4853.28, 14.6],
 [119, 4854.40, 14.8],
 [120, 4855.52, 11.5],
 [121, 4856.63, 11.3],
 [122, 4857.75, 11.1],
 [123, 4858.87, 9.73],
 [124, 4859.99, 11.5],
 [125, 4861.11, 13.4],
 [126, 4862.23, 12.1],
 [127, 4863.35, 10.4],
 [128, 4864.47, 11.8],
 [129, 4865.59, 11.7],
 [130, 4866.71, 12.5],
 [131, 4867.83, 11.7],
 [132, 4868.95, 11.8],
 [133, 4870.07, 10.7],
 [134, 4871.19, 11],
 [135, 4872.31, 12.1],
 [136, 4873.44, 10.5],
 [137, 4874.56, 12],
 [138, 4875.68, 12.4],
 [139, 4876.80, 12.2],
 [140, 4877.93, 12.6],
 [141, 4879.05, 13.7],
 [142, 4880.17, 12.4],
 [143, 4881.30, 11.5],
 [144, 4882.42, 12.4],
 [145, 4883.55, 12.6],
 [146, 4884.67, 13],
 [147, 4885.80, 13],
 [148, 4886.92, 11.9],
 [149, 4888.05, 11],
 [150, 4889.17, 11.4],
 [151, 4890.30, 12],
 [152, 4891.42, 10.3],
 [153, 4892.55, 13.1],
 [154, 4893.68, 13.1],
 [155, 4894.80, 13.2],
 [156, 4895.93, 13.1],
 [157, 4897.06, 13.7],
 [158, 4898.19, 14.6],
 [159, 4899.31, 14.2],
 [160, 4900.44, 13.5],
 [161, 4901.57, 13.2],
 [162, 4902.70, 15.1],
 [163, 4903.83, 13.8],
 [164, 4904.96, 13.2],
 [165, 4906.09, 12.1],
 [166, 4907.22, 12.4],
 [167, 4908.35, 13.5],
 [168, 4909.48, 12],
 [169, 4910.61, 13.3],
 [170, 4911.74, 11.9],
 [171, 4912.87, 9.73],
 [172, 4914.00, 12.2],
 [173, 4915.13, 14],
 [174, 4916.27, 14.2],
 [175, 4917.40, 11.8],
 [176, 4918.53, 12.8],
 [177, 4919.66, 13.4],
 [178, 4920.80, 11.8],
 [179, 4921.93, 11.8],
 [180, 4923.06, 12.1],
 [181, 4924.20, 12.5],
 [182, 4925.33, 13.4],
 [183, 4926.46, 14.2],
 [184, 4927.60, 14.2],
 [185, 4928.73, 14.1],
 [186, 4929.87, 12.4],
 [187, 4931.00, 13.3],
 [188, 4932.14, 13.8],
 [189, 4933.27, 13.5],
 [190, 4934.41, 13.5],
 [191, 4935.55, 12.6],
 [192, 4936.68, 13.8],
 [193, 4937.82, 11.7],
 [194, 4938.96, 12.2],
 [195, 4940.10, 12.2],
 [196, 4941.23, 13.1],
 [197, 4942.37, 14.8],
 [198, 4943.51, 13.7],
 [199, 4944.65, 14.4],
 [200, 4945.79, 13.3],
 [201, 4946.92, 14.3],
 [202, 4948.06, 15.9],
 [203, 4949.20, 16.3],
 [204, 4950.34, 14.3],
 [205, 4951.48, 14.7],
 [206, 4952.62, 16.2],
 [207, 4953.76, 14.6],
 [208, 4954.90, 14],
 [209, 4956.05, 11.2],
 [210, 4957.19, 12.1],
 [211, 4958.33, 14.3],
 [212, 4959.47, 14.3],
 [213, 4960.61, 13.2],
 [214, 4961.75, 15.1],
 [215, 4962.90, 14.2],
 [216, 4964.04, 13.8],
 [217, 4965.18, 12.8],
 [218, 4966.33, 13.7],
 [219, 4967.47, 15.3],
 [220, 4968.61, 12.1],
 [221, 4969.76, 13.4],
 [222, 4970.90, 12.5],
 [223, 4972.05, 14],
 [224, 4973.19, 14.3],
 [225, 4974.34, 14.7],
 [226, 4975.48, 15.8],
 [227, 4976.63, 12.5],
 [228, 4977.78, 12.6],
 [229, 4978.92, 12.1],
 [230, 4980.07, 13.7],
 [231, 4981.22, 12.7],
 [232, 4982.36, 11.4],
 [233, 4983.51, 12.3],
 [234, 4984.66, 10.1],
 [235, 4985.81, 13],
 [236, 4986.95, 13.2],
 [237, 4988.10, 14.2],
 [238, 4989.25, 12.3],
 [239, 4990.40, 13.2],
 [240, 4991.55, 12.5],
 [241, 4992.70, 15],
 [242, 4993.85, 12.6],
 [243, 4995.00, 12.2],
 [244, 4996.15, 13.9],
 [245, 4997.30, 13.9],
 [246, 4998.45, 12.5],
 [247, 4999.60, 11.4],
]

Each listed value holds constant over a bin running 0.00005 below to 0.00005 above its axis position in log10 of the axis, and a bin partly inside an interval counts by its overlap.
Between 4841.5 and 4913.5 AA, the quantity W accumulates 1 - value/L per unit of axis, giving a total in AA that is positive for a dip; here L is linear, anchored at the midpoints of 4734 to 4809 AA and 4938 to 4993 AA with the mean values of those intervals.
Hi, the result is 5.1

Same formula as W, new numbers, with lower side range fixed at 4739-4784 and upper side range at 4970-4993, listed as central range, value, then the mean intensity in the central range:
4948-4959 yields -0.98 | 14.3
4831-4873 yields 2.38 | 12.5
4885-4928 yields 1.23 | 12.8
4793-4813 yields -0.34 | 13.5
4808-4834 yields -0.12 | 13.4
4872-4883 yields 0.86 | 12.2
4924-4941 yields -0.03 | 13.2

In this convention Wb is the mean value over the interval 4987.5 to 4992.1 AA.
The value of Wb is 13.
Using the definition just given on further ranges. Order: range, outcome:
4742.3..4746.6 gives 13.2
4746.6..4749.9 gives 13.5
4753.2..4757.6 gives 12.7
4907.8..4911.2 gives 12.9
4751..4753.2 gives 13.6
